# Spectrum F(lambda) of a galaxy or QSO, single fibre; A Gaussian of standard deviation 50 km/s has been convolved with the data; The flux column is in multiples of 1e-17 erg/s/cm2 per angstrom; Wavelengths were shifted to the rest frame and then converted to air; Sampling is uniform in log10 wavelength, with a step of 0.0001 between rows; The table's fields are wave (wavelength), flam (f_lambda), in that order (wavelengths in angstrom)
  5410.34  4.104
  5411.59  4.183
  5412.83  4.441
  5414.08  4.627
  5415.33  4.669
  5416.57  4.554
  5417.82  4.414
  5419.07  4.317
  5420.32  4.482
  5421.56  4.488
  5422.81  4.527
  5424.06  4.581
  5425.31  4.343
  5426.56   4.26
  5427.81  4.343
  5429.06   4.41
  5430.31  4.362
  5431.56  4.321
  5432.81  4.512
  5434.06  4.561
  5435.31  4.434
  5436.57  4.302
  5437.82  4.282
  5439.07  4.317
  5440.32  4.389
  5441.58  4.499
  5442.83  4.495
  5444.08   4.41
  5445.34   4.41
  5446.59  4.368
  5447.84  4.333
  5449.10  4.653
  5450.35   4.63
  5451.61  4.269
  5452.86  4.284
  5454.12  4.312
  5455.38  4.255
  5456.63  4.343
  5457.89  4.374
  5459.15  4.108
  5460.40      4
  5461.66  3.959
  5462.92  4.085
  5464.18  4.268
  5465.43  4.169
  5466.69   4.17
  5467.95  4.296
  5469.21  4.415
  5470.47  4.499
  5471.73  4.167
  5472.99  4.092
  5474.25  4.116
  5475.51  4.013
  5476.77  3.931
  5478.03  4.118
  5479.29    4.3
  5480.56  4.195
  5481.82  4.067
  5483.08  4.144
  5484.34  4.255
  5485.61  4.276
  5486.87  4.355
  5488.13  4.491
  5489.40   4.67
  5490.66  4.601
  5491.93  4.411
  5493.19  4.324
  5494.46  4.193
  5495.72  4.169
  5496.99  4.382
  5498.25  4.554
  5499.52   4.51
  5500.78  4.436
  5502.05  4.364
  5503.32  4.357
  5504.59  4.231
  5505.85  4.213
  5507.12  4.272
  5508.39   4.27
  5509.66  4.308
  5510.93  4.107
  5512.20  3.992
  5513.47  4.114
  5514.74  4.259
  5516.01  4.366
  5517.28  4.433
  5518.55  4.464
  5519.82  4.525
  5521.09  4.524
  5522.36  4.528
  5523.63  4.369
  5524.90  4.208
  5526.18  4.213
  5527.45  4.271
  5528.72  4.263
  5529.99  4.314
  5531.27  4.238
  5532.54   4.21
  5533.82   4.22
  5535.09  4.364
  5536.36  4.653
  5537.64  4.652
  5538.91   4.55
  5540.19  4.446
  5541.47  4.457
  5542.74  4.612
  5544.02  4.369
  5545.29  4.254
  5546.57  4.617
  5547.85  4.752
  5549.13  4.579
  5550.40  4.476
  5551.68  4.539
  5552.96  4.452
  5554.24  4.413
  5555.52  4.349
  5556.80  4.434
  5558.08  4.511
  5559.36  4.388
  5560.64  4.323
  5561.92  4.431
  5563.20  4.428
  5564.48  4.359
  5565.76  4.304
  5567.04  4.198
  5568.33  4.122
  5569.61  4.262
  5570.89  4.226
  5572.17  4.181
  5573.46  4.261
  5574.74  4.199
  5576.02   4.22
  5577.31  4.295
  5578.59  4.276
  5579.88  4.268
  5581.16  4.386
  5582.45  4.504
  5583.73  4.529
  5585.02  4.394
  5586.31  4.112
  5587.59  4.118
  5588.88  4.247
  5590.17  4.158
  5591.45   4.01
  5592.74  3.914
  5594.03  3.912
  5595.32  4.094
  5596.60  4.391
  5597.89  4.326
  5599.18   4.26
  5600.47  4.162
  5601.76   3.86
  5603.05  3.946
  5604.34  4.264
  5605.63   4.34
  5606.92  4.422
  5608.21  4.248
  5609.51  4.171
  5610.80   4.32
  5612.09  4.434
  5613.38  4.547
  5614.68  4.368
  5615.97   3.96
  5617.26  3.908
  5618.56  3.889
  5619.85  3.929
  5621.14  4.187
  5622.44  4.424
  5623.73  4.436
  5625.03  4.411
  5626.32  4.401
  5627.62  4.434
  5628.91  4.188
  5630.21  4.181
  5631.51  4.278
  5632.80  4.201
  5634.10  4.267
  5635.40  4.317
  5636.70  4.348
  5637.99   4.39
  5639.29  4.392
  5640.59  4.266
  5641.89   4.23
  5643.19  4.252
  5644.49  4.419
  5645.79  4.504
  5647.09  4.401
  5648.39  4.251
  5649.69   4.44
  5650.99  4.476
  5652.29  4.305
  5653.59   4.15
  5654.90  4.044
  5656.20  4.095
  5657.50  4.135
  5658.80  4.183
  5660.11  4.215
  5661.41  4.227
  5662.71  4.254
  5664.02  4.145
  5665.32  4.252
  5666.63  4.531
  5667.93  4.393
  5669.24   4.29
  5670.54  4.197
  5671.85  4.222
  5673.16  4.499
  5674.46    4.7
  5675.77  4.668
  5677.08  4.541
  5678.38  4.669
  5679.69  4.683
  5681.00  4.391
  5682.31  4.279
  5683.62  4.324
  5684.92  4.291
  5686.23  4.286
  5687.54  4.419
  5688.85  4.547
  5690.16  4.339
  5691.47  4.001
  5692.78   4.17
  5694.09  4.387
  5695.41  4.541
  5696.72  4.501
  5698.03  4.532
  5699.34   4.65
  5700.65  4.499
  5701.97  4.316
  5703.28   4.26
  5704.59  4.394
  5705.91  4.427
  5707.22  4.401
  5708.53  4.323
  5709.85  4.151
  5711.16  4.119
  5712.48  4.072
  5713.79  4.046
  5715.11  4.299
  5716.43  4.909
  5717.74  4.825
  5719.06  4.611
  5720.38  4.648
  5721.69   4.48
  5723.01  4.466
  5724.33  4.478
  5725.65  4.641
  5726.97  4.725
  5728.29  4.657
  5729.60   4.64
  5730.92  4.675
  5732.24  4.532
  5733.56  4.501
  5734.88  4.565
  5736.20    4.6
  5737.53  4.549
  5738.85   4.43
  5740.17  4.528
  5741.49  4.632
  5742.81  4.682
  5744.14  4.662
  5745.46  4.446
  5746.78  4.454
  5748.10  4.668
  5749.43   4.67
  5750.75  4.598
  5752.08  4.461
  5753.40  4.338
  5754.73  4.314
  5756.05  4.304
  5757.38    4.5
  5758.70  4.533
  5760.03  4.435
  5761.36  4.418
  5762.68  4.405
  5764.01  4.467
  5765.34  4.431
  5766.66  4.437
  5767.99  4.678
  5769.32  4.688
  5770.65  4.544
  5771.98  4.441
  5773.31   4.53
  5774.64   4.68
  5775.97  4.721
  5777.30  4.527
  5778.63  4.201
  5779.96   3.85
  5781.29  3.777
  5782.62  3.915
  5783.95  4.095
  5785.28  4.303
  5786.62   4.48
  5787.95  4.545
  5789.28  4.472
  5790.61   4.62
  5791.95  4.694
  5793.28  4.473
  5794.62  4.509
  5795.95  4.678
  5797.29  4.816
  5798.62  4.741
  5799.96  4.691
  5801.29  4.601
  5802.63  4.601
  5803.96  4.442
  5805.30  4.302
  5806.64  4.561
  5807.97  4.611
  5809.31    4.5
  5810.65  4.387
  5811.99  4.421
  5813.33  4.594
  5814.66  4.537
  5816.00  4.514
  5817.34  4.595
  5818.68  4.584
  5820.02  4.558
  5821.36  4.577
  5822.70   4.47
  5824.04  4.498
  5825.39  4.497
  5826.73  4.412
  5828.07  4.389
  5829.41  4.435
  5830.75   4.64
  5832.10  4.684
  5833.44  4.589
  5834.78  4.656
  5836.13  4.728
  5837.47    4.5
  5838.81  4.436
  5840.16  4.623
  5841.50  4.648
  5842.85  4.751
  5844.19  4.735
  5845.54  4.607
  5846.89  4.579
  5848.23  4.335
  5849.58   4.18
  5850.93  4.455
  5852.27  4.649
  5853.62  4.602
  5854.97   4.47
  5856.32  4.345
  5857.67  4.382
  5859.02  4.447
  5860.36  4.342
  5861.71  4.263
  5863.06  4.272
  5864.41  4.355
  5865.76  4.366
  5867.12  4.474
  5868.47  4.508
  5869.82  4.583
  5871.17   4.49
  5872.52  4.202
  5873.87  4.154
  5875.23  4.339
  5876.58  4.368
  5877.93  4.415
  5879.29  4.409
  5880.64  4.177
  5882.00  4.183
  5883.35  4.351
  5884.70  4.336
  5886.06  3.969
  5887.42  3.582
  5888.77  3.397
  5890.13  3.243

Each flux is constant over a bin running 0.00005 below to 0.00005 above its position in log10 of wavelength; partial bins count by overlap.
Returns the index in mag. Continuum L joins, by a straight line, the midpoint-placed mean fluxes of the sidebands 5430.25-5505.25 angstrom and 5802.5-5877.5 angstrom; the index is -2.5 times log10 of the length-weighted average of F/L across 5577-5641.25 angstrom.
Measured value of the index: 0.03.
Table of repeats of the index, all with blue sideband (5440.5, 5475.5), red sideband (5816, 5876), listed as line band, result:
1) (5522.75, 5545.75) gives -0.01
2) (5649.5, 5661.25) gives 0.04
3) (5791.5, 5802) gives -0.04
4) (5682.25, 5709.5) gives 0.01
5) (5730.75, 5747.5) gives -0.03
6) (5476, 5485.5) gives 0.04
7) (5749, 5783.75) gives 0.01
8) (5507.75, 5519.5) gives 0.01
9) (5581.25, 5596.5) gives 0.04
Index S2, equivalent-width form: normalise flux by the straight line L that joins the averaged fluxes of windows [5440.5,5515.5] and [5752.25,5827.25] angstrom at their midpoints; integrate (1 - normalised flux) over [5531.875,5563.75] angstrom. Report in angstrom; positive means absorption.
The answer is -0.96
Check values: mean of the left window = 4.29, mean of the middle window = 4.46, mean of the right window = 4.47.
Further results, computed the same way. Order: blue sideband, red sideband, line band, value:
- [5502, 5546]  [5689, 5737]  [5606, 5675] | 2.0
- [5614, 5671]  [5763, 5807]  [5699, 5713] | 0.1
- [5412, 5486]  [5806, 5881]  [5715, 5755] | -1.2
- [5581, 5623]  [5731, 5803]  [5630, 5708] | -0.6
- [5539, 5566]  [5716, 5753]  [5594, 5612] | 1.1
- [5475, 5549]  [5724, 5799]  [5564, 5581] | 0.5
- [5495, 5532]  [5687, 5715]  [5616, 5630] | 0.4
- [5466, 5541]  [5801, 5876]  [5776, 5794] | 0.6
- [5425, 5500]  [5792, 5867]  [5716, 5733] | -0.7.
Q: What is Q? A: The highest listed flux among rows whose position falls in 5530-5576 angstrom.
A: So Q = 4.752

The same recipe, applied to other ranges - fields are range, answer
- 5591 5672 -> 4.547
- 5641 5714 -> 4.7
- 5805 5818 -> 4.611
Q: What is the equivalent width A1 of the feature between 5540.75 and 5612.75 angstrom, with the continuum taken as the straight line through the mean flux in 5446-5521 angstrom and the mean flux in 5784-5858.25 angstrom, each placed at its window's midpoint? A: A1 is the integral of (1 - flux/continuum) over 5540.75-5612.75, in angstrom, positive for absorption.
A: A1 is 0.8 angstrom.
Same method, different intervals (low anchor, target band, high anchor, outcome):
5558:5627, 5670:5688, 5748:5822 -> -0.4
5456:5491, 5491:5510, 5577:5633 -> -0.5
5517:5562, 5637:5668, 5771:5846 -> 1.2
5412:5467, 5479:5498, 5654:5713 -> 0.2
